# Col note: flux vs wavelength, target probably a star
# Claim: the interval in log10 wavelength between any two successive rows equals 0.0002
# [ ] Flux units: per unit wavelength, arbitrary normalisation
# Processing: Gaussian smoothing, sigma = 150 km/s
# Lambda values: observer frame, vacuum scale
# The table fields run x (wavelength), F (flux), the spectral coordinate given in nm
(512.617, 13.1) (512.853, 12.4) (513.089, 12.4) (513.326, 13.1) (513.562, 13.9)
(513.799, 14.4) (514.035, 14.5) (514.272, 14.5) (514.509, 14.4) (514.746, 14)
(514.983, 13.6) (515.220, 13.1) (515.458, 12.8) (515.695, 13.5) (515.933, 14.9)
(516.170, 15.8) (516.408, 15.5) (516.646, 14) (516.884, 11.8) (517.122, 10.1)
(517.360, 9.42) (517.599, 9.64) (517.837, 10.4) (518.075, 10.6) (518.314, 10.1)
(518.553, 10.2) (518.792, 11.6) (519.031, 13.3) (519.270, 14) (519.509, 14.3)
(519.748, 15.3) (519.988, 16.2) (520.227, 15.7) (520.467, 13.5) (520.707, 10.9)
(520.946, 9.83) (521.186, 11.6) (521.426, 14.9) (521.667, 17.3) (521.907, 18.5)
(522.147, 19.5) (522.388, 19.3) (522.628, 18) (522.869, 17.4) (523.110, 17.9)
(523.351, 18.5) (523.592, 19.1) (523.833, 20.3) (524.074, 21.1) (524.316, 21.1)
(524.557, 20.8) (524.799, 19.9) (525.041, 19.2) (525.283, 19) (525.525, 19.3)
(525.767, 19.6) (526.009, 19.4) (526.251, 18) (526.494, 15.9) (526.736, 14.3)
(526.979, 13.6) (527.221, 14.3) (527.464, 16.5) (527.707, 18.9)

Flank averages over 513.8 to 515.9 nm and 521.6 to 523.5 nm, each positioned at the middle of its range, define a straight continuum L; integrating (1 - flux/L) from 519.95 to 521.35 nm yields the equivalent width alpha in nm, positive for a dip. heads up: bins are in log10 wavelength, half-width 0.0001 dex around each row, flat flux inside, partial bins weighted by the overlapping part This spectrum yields 0.36 nm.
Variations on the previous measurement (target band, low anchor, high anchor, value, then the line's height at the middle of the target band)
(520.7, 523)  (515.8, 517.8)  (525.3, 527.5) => -0.17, 14.8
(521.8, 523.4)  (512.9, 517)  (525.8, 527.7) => -0.31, 15.5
